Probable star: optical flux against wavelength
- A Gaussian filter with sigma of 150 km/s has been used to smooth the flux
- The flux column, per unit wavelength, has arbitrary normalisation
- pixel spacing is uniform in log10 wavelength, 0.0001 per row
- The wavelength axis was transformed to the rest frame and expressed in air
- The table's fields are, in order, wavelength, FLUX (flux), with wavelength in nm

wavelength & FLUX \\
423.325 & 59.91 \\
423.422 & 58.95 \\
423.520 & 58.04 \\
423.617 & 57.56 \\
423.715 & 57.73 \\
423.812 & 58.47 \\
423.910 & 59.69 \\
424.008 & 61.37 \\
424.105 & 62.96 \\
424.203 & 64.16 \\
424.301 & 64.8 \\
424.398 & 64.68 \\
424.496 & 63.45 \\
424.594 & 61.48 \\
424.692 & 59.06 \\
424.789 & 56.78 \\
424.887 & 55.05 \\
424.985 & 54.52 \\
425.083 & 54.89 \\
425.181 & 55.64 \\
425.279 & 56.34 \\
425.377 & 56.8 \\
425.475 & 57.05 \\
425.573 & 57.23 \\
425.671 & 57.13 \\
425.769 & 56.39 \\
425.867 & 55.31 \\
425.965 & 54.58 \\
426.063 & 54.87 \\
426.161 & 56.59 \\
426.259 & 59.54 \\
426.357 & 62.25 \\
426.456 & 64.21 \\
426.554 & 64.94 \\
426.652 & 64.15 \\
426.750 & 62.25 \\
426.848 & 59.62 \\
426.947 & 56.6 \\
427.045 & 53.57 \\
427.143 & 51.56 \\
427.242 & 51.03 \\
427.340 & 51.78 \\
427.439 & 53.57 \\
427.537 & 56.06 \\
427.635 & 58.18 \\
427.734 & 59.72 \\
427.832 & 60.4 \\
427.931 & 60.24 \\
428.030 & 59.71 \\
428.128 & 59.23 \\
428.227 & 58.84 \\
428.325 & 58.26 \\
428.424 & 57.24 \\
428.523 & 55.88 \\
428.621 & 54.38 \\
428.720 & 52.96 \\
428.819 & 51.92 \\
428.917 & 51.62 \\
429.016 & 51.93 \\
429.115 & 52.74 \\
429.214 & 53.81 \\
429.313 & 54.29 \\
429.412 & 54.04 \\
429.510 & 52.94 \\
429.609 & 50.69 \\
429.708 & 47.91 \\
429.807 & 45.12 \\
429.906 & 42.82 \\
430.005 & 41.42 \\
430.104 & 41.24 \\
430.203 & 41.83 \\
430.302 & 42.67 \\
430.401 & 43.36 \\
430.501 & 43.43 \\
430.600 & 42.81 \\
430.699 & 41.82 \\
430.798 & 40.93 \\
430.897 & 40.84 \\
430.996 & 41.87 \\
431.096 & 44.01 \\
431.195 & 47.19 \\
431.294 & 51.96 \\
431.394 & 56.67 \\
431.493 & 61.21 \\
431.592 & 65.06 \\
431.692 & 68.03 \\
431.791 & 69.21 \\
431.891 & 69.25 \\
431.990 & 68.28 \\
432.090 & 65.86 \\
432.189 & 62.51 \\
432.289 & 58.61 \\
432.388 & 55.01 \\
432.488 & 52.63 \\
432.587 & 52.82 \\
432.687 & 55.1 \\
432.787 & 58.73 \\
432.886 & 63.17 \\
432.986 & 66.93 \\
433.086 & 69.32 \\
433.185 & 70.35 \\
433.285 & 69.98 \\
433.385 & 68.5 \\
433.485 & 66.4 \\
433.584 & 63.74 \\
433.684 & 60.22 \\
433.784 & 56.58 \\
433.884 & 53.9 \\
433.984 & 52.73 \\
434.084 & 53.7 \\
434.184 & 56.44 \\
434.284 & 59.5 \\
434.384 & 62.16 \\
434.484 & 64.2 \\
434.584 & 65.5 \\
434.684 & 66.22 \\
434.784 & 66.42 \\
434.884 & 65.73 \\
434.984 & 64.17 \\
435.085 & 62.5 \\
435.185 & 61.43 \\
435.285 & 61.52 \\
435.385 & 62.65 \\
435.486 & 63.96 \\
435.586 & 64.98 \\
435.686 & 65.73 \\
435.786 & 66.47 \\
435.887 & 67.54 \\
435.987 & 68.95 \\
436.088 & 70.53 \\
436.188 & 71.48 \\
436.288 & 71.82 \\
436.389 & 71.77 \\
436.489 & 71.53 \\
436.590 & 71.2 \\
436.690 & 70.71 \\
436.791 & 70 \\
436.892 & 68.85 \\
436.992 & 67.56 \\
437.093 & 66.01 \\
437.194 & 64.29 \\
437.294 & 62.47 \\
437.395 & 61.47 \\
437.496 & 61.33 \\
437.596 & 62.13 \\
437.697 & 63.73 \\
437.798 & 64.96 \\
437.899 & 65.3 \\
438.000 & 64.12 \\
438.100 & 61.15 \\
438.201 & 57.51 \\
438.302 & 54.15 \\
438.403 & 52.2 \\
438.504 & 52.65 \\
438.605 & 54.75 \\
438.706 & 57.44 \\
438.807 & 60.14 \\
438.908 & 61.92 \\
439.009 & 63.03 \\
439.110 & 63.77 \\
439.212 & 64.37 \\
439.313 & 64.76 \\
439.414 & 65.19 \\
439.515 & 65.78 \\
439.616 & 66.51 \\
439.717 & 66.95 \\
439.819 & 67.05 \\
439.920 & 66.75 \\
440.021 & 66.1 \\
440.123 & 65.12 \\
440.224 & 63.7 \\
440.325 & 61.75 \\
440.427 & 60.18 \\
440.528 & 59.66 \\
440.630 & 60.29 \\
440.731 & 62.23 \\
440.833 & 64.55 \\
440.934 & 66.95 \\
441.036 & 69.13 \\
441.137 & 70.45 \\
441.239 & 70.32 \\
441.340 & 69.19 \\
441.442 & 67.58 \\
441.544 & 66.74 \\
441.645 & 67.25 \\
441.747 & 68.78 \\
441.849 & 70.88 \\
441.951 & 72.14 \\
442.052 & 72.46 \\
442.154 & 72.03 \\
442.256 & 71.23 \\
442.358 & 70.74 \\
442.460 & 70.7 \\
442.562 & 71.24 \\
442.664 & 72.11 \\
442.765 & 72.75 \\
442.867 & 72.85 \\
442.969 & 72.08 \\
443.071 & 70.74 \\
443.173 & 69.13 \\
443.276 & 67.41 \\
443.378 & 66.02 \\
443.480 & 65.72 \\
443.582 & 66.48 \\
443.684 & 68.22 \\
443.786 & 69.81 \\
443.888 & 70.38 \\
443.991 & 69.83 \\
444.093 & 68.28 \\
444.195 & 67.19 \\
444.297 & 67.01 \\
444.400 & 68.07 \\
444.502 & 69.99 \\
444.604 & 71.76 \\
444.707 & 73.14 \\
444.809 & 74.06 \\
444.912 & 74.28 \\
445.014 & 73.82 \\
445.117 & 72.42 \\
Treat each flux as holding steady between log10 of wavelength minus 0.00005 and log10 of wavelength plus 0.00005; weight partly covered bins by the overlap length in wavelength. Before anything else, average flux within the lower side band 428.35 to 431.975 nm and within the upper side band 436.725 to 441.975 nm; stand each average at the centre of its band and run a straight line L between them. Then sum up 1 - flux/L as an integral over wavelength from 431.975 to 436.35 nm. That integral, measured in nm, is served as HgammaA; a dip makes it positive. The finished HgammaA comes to -0.50 nm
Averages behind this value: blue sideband 50.9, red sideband 64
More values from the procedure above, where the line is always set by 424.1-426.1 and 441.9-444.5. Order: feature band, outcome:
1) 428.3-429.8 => 0.19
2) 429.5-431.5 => 0.53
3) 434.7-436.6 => -0.05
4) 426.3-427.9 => 0.03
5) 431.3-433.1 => 0.03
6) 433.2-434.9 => 0.05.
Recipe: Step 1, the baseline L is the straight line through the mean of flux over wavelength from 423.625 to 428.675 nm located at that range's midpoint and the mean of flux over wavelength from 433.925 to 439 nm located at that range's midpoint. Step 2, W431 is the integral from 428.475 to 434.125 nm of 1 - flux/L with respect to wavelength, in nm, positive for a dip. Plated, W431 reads 0.583 nm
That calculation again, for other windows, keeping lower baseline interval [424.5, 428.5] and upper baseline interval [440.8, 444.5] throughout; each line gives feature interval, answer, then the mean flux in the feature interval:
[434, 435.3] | 0.031 nm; 62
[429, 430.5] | 0.310 nm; 47.5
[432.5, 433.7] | -0.021 nm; 63.6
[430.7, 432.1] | 0.127 nm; 55.7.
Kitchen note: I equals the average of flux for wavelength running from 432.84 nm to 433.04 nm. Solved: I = 65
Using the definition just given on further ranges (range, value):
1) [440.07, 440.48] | 62.7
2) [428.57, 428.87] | 53.2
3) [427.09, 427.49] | 52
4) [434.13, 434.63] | 61.5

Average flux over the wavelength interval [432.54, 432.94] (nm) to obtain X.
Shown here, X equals 57.5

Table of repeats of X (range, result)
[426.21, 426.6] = 62.7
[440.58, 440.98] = 63.5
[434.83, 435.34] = 63.1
